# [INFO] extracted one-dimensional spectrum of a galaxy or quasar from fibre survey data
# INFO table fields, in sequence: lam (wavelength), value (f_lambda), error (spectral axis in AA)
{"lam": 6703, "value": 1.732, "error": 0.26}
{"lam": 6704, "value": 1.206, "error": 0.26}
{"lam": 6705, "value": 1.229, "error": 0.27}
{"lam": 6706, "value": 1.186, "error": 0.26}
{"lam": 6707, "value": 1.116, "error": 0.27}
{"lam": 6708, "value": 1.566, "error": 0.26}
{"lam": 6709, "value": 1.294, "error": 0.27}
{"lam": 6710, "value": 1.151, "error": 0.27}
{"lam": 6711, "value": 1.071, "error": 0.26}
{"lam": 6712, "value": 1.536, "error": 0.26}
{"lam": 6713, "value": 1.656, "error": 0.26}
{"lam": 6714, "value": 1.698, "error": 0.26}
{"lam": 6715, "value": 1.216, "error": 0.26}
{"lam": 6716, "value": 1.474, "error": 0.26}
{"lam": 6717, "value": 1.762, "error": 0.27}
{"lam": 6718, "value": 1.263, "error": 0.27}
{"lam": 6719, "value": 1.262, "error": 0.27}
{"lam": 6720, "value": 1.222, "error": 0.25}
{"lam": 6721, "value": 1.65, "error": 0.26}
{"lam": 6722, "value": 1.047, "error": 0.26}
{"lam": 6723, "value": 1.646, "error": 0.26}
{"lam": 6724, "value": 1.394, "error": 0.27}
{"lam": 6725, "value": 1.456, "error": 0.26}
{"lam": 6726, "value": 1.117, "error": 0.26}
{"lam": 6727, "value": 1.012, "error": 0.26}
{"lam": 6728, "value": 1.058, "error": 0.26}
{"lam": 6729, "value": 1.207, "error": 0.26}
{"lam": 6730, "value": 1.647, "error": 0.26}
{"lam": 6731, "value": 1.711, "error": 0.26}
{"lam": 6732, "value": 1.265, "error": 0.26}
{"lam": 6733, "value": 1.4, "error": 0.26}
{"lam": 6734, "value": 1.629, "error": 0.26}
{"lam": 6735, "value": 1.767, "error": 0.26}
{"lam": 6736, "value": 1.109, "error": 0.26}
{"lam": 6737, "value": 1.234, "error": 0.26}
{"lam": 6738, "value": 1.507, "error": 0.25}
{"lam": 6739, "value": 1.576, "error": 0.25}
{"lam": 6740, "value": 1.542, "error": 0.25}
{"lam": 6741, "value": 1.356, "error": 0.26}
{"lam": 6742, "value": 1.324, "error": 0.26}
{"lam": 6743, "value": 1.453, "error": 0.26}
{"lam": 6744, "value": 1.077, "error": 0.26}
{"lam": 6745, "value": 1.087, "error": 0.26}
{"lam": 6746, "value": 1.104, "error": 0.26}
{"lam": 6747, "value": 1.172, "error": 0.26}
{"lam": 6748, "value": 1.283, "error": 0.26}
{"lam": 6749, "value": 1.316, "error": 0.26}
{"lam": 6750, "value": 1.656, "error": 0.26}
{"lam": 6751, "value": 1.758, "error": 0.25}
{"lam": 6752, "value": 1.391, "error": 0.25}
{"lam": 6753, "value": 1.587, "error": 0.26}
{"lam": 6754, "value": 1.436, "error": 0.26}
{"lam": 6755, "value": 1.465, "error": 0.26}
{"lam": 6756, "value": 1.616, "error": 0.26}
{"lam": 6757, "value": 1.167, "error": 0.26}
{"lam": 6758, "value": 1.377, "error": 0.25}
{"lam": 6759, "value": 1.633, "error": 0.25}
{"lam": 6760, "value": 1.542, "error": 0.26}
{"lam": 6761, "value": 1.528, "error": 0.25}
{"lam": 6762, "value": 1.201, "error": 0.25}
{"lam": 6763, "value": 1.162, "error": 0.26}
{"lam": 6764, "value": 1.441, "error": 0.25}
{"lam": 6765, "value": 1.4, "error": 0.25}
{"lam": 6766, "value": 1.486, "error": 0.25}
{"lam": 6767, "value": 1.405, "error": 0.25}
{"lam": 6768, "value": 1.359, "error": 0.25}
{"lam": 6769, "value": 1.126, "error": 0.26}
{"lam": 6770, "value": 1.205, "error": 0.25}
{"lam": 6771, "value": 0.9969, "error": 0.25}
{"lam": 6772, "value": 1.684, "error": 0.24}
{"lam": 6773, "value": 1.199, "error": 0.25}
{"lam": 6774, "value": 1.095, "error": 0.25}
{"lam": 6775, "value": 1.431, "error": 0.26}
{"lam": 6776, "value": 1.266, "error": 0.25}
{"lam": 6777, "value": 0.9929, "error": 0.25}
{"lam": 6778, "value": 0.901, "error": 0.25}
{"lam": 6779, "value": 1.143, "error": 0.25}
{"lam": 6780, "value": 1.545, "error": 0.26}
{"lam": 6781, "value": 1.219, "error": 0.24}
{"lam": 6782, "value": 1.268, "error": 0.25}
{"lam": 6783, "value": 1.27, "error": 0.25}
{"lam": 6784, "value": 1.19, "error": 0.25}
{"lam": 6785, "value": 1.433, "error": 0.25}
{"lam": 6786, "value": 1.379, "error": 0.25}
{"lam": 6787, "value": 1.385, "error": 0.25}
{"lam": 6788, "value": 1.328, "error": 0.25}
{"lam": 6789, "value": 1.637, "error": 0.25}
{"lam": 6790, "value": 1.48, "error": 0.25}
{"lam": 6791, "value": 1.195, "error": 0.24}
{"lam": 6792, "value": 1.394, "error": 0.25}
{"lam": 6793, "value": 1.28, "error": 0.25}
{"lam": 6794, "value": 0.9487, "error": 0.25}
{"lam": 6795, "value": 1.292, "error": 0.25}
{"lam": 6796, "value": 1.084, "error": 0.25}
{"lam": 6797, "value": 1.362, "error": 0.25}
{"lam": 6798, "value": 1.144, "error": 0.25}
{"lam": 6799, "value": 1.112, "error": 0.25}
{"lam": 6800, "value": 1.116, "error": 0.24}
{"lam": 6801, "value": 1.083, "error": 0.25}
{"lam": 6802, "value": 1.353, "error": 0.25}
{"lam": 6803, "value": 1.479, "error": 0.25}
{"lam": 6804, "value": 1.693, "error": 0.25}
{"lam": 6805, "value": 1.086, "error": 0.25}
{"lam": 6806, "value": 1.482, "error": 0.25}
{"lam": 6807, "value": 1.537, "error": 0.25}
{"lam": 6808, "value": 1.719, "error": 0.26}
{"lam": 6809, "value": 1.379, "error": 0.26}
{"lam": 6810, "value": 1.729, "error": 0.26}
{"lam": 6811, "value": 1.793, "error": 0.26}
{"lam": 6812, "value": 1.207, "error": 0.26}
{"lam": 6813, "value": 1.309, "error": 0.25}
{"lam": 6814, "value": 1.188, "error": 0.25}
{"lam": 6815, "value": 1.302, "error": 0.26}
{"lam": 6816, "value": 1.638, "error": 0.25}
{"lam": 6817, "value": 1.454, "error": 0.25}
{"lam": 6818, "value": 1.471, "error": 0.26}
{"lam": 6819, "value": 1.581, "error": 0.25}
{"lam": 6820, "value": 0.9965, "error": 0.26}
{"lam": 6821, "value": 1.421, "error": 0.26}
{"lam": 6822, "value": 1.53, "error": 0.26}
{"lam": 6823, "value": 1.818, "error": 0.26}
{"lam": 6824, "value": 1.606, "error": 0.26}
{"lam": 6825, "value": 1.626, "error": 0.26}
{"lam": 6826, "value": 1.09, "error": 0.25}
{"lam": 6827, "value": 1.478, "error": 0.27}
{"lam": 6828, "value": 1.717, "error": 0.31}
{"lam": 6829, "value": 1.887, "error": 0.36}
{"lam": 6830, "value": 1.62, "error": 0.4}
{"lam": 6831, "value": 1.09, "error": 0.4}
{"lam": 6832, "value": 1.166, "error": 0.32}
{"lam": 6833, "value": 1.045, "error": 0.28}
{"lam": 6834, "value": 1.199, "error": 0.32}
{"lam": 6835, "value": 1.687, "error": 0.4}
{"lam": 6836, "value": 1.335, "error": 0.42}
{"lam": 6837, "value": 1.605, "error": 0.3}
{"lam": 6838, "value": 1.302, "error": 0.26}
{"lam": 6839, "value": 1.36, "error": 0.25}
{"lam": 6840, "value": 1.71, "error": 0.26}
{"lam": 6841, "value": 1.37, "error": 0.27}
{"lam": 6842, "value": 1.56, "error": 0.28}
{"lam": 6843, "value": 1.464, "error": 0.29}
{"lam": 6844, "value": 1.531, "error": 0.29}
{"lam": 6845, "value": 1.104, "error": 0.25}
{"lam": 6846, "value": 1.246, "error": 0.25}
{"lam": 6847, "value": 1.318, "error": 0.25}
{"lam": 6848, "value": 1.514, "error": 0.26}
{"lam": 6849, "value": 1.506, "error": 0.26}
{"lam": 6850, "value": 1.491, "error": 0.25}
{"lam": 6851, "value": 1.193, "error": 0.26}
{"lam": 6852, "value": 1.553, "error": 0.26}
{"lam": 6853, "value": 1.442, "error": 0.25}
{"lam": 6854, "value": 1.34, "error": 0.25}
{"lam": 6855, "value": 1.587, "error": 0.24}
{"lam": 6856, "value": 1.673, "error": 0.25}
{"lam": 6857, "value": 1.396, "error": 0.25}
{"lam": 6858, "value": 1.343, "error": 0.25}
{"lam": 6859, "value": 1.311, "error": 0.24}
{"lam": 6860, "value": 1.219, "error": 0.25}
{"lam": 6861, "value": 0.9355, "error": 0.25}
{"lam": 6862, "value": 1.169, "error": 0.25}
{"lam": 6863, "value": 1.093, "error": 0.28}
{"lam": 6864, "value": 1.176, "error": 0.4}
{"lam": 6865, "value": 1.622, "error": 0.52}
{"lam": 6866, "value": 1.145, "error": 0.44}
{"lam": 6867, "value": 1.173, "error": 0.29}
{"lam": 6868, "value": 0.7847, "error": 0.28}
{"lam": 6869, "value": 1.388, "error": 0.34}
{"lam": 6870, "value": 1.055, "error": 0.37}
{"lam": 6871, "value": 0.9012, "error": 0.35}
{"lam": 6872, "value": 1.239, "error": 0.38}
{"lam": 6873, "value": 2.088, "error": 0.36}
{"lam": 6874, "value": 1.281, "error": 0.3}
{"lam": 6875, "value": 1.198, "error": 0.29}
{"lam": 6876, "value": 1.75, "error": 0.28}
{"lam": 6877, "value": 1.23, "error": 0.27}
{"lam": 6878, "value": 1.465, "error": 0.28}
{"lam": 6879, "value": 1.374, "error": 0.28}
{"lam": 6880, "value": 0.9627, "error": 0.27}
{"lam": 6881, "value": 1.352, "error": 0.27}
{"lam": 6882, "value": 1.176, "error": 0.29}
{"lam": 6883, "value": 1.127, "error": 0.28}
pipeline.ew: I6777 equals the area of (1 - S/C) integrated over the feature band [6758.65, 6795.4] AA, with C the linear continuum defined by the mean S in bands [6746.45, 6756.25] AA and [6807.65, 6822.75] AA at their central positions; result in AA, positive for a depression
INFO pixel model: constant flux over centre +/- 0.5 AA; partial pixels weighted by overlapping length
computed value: 3.8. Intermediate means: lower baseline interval 1.46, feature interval 1.31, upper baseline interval 1.45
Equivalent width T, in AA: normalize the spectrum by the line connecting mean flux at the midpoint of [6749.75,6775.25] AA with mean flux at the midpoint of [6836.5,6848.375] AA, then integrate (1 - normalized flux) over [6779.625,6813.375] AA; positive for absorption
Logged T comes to 1.4 AA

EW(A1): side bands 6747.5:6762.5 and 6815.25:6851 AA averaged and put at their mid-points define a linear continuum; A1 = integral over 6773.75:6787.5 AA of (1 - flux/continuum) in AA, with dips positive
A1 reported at 1.9 AA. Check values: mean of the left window 1.46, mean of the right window 1.44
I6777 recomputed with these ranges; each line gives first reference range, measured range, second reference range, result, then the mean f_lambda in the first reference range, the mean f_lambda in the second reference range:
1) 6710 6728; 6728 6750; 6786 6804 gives -0.38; 1.37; 1.29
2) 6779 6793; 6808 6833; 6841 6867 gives -1.96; 1.35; 1.35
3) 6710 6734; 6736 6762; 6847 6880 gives -0.51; 1.38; 1.33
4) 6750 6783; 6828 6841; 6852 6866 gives -0.88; 1.35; 1.33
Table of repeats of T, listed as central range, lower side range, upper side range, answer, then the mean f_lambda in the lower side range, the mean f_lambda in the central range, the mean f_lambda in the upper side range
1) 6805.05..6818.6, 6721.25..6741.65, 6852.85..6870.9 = -1.6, 1.39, 1.47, 1.26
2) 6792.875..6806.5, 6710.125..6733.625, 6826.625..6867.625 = 1.3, 1.38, 1.25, 1.38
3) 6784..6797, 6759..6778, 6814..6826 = 0.5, 1.3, 1.32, 1.47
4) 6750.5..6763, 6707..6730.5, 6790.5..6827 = -0.9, 1.36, 1.46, 1.38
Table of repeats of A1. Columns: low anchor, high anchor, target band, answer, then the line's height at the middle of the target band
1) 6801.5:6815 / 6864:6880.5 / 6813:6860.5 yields -1.6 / 1.38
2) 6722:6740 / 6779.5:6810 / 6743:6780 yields 1.0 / 1.36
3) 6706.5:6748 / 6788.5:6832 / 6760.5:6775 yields 0.7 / 1.38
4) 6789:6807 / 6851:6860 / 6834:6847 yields -0.3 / 1.39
